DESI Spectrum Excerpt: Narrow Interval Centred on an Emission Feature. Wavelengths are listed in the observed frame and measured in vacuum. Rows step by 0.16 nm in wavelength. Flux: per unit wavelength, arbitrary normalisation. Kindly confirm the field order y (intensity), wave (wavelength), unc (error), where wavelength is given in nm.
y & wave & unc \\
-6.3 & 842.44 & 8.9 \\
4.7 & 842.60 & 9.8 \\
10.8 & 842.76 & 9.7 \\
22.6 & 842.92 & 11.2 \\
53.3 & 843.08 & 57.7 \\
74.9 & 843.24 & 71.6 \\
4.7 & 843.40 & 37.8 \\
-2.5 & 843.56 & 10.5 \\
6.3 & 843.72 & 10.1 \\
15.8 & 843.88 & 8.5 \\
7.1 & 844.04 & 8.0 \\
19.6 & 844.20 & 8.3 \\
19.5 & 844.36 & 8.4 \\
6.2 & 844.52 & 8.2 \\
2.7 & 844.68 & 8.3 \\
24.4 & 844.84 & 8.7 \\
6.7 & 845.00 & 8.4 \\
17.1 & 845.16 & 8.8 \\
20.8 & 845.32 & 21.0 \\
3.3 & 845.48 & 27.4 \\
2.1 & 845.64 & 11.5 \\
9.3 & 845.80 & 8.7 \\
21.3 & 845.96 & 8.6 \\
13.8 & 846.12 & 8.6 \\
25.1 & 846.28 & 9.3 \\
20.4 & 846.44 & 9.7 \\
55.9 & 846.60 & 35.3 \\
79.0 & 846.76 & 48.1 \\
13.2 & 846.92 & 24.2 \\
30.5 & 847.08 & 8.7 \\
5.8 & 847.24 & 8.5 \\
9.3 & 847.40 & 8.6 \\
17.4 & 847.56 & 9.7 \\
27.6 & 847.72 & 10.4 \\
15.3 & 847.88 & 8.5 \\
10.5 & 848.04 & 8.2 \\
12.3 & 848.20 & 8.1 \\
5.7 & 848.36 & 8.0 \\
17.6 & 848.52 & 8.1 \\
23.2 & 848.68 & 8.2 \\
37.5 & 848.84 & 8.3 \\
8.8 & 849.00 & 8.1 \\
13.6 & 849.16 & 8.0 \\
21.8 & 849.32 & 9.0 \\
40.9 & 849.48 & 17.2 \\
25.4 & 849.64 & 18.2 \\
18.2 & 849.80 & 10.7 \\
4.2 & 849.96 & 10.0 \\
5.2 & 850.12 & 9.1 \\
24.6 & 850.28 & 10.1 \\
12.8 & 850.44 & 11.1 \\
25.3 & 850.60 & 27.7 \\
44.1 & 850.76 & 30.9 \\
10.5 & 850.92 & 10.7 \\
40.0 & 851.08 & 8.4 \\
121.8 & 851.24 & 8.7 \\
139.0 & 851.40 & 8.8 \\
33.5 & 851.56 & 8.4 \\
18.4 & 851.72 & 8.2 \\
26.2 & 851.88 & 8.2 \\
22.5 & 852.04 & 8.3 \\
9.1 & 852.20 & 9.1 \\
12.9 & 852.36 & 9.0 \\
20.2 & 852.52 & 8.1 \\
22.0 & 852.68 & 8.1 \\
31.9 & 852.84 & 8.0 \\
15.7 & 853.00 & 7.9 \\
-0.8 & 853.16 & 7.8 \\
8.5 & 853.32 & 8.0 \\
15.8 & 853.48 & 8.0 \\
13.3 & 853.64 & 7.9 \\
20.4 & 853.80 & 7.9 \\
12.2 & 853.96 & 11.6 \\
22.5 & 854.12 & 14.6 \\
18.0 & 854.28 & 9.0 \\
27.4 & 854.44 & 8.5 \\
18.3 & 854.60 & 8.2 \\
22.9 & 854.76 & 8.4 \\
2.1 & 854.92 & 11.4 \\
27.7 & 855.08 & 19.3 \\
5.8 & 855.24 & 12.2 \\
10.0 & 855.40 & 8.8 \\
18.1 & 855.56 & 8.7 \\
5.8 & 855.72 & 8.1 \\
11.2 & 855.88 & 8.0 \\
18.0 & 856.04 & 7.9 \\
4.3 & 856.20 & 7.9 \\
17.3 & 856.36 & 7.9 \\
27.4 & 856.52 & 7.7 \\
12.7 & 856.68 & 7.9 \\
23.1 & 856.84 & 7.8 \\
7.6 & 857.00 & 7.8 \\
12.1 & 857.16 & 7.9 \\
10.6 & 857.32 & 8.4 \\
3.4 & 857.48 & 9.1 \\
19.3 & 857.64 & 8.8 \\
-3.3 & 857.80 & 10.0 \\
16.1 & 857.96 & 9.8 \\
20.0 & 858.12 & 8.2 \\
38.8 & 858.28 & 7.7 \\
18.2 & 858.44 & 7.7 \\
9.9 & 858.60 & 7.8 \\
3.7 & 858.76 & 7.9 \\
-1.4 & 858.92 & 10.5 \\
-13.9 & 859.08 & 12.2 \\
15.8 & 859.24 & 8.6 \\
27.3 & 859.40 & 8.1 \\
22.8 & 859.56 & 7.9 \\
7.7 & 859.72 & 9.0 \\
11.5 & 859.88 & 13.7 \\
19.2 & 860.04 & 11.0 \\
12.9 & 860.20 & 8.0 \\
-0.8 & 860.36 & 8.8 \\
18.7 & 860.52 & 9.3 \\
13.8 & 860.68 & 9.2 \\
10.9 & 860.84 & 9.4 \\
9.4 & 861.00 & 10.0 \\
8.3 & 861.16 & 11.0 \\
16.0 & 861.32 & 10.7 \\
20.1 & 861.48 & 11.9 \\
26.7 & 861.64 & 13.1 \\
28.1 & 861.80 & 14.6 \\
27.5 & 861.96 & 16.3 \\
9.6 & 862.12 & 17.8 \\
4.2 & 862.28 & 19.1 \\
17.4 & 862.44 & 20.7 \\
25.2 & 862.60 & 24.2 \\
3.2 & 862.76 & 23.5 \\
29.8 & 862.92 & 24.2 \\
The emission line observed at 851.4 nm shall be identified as H-alpha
